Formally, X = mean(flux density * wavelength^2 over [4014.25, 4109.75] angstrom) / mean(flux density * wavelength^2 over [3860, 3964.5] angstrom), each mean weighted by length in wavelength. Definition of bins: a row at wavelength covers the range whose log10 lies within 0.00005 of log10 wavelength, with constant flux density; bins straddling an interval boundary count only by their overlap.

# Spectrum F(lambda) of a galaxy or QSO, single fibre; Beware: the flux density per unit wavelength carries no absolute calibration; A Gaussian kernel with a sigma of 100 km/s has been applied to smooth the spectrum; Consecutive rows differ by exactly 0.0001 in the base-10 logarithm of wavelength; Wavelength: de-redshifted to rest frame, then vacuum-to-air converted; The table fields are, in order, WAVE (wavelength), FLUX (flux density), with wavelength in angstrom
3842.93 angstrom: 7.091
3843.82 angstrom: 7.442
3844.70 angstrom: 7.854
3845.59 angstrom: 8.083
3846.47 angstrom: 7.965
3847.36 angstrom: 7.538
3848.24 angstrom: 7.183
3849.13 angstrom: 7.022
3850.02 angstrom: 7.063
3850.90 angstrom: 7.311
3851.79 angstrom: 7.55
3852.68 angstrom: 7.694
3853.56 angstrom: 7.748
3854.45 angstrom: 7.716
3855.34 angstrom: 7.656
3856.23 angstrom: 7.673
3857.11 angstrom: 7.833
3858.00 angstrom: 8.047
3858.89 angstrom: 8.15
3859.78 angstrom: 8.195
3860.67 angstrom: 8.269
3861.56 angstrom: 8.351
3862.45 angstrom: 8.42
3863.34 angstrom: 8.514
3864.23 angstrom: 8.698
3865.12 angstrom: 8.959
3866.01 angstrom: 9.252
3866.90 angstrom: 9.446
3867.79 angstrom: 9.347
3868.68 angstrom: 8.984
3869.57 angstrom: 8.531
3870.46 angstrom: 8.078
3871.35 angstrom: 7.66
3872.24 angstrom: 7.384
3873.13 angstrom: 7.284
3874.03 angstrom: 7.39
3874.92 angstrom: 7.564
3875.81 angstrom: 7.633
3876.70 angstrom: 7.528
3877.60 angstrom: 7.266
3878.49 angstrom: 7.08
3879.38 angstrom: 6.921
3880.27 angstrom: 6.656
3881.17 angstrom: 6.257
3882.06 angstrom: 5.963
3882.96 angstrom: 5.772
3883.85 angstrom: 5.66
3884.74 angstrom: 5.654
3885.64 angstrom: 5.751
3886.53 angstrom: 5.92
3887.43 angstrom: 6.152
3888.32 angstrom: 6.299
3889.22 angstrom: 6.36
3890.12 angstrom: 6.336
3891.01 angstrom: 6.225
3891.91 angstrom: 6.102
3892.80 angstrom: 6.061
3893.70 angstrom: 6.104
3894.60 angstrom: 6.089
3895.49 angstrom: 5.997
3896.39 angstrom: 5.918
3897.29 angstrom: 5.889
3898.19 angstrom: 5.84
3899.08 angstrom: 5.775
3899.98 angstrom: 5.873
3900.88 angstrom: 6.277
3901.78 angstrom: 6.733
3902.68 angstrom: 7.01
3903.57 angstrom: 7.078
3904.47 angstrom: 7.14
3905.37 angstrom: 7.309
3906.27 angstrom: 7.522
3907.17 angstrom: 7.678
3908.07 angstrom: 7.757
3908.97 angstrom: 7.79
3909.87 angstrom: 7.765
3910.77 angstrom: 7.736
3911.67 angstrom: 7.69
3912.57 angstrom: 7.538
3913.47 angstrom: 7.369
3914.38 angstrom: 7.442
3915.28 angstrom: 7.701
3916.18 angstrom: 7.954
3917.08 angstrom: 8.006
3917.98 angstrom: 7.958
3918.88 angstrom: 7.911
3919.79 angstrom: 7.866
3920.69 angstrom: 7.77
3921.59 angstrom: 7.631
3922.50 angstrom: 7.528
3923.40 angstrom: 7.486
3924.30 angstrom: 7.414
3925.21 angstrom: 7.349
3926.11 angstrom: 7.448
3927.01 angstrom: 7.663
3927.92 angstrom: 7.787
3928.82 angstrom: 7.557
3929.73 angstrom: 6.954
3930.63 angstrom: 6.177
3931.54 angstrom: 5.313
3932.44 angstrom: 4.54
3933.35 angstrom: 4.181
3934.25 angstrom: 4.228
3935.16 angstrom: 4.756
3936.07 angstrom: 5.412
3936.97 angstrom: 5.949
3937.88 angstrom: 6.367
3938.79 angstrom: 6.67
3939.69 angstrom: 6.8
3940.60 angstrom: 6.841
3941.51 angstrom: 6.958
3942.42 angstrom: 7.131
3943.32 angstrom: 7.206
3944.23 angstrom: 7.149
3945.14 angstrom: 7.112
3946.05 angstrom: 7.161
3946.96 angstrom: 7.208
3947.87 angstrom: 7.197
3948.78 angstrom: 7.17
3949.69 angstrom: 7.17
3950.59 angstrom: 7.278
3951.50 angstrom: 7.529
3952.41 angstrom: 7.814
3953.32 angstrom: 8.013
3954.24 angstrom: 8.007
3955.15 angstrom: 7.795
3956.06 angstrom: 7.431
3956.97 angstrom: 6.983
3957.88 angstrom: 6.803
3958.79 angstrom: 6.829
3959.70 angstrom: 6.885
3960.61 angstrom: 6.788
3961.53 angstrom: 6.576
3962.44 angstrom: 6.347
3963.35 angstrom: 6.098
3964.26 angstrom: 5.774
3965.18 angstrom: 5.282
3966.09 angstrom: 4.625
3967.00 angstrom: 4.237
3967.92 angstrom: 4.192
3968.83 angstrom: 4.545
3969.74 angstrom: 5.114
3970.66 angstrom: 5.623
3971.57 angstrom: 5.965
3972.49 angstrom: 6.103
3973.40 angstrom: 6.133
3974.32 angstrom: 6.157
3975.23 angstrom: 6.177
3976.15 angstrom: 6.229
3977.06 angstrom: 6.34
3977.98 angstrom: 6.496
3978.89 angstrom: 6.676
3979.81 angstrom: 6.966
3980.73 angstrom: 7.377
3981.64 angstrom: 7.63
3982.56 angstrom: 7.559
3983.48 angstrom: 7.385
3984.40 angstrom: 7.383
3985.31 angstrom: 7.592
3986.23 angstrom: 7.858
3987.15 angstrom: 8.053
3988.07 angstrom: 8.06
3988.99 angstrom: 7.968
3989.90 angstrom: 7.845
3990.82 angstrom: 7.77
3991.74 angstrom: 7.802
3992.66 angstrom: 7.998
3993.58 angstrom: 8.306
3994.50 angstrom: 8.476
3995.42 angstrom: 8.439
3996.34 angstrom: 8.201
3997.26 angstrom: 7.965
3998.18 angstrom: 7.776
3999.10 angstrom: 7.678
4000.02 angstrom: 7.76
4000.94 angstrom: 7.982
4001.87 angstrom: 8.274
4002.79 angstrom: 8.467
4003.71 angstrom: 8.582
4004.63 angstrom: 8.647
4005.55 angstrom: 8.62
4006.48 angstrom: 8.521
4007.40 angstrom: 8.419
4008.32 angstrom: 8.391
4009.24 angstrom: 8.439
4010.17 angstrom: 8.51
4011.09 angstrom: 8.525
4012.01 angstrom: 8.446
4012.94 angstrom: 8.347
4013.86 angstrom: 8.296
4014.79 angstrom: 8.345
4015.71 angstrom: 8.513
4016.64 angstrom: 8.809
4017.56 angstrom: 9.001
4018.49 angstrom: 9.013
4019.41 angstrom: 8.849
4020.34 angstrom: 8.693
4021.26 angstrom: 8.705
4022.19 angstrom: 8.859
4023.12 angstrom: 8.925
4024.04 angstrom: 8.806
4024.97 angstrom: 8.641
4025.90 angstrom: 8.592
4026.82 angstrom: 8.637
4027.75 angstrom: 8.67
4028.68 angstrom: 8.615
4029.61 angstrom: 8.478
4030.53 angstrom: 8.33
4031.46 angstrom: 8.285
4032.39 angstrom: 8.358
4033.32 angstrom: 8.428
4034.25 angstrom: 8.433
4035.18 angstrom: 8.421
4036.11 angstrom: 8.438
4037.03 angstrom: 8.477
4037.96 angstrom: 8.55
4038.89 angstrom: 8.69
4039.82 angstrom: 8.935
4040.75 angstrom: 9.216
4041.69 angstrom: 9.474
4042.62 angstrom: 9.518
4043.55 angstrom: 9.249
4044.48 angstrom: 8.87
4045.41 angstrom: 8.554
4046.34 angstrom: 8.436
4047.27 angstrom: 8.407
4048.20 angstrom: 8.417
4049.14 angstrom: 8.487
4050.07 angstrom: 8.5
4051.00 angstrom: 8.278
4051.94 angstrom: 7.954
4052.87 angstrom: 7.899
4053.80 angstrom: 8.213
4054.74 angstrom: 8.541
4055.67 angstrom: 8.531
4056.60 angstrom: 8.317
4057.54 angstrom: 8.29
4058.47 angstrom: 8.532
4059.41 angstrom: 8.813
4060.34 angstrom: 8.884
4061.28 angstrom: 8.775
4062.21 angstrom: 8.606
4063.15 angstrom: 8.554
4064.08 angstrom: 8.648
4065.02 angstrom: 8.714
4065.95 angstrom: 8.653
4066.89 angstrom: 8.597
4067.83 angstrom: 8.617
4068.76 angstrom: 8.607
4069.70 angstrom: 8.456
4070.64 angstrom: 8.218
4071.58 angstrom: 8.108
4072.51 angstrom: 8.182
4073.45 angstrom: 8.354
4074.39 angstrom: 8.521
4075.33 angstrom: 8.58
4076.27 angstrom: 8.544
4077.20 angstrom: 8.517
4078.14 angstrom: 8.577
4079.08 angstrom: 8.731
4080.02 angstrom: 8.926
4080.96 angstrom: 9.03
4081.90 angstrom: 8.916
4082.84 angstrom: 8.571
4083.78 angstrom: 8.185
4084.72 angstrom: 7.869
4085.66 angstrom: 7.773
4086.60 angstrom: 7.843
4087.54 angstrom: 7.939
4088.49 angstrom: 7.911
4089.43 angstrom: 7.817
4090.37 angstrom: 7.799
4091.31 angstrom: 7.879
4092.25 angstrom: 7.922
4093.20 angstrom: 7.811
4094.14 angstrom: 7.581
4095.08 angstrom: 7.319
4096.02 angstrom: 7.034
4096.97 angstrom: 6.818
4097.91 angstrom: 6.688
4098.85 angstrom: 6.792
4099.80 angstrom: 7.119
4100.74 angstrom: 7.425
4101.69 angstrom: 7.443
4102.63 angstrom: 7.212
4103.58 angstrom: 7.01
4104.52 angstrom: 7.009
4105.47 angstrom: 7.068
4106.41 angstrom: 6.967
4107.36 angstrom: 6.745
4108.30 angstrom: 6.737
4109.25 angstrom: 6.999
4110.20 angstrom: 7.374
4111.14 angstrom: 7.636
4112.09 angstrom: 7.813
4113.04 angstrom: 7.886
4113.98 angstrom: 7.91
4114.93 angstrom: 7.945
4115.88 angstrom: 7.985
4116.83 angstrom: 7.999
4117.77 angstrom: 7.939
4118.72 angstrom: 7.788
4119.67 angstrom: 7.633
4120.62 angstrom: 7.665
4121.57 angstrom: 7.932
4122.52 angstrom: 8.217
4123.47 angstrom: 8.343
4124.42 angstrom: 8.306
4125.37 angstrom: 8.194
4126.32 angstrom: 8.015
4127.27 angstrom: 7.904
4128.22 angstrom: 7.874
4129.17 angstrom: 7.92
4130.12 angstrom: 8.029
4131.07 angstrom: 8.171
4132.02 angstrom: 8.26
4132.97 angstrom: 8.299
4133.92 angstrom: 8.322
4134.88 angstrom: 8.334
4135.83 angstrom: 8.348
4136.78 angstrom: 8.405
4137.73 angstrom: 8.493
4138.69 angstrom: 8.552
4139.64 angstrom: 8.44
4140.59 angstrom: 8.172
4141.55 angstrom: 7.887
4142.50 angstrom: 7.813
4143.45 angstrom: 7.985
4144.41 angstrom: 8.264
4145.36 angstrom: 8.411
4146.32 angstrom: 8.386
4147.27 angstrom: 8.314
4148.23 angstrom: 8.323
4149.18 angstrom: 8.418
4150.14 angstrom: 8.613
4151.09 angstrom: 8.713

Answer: 1.26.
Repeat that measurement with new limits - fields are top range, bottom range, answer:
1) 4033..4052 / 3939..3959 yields 1.25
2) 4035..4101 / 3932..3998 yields 1.29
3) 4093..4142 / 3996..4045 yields 0.95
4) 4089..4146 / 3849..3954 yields 1.21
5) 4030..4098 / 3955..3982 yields 1.42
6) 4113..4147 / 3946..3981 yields 1.36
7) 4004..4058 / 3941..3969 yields 1.33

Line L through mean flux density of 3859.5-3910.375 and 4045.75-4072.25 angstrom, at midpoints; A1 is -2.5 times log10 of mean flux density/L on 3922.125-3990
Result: 0.15 mag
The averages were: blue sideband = 7.11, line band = 6.67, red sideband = 8.47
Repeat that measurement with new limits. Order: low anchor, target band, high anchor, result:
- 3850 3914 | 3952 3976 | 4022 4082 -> 0.25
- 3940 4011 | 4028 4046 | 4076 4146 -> -0.16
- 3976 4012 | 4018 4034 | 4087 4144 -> -0.10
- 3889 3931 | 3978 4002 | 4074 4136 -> -0.05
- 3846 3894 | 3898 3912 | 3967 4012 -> 0.05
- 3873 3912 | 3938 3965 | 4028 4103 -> 0.03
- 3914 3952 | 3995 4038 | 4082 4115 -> -0.17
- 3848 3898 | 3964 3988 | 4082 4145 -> 0.18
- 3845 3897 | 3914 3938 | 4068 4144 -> 0.09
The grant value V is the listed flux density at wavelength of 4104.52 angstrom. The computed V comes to 7.009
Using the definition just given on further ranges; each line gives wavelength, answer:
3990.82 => 7.77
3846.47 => 7.965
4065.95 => 8.653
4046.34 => 8.436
